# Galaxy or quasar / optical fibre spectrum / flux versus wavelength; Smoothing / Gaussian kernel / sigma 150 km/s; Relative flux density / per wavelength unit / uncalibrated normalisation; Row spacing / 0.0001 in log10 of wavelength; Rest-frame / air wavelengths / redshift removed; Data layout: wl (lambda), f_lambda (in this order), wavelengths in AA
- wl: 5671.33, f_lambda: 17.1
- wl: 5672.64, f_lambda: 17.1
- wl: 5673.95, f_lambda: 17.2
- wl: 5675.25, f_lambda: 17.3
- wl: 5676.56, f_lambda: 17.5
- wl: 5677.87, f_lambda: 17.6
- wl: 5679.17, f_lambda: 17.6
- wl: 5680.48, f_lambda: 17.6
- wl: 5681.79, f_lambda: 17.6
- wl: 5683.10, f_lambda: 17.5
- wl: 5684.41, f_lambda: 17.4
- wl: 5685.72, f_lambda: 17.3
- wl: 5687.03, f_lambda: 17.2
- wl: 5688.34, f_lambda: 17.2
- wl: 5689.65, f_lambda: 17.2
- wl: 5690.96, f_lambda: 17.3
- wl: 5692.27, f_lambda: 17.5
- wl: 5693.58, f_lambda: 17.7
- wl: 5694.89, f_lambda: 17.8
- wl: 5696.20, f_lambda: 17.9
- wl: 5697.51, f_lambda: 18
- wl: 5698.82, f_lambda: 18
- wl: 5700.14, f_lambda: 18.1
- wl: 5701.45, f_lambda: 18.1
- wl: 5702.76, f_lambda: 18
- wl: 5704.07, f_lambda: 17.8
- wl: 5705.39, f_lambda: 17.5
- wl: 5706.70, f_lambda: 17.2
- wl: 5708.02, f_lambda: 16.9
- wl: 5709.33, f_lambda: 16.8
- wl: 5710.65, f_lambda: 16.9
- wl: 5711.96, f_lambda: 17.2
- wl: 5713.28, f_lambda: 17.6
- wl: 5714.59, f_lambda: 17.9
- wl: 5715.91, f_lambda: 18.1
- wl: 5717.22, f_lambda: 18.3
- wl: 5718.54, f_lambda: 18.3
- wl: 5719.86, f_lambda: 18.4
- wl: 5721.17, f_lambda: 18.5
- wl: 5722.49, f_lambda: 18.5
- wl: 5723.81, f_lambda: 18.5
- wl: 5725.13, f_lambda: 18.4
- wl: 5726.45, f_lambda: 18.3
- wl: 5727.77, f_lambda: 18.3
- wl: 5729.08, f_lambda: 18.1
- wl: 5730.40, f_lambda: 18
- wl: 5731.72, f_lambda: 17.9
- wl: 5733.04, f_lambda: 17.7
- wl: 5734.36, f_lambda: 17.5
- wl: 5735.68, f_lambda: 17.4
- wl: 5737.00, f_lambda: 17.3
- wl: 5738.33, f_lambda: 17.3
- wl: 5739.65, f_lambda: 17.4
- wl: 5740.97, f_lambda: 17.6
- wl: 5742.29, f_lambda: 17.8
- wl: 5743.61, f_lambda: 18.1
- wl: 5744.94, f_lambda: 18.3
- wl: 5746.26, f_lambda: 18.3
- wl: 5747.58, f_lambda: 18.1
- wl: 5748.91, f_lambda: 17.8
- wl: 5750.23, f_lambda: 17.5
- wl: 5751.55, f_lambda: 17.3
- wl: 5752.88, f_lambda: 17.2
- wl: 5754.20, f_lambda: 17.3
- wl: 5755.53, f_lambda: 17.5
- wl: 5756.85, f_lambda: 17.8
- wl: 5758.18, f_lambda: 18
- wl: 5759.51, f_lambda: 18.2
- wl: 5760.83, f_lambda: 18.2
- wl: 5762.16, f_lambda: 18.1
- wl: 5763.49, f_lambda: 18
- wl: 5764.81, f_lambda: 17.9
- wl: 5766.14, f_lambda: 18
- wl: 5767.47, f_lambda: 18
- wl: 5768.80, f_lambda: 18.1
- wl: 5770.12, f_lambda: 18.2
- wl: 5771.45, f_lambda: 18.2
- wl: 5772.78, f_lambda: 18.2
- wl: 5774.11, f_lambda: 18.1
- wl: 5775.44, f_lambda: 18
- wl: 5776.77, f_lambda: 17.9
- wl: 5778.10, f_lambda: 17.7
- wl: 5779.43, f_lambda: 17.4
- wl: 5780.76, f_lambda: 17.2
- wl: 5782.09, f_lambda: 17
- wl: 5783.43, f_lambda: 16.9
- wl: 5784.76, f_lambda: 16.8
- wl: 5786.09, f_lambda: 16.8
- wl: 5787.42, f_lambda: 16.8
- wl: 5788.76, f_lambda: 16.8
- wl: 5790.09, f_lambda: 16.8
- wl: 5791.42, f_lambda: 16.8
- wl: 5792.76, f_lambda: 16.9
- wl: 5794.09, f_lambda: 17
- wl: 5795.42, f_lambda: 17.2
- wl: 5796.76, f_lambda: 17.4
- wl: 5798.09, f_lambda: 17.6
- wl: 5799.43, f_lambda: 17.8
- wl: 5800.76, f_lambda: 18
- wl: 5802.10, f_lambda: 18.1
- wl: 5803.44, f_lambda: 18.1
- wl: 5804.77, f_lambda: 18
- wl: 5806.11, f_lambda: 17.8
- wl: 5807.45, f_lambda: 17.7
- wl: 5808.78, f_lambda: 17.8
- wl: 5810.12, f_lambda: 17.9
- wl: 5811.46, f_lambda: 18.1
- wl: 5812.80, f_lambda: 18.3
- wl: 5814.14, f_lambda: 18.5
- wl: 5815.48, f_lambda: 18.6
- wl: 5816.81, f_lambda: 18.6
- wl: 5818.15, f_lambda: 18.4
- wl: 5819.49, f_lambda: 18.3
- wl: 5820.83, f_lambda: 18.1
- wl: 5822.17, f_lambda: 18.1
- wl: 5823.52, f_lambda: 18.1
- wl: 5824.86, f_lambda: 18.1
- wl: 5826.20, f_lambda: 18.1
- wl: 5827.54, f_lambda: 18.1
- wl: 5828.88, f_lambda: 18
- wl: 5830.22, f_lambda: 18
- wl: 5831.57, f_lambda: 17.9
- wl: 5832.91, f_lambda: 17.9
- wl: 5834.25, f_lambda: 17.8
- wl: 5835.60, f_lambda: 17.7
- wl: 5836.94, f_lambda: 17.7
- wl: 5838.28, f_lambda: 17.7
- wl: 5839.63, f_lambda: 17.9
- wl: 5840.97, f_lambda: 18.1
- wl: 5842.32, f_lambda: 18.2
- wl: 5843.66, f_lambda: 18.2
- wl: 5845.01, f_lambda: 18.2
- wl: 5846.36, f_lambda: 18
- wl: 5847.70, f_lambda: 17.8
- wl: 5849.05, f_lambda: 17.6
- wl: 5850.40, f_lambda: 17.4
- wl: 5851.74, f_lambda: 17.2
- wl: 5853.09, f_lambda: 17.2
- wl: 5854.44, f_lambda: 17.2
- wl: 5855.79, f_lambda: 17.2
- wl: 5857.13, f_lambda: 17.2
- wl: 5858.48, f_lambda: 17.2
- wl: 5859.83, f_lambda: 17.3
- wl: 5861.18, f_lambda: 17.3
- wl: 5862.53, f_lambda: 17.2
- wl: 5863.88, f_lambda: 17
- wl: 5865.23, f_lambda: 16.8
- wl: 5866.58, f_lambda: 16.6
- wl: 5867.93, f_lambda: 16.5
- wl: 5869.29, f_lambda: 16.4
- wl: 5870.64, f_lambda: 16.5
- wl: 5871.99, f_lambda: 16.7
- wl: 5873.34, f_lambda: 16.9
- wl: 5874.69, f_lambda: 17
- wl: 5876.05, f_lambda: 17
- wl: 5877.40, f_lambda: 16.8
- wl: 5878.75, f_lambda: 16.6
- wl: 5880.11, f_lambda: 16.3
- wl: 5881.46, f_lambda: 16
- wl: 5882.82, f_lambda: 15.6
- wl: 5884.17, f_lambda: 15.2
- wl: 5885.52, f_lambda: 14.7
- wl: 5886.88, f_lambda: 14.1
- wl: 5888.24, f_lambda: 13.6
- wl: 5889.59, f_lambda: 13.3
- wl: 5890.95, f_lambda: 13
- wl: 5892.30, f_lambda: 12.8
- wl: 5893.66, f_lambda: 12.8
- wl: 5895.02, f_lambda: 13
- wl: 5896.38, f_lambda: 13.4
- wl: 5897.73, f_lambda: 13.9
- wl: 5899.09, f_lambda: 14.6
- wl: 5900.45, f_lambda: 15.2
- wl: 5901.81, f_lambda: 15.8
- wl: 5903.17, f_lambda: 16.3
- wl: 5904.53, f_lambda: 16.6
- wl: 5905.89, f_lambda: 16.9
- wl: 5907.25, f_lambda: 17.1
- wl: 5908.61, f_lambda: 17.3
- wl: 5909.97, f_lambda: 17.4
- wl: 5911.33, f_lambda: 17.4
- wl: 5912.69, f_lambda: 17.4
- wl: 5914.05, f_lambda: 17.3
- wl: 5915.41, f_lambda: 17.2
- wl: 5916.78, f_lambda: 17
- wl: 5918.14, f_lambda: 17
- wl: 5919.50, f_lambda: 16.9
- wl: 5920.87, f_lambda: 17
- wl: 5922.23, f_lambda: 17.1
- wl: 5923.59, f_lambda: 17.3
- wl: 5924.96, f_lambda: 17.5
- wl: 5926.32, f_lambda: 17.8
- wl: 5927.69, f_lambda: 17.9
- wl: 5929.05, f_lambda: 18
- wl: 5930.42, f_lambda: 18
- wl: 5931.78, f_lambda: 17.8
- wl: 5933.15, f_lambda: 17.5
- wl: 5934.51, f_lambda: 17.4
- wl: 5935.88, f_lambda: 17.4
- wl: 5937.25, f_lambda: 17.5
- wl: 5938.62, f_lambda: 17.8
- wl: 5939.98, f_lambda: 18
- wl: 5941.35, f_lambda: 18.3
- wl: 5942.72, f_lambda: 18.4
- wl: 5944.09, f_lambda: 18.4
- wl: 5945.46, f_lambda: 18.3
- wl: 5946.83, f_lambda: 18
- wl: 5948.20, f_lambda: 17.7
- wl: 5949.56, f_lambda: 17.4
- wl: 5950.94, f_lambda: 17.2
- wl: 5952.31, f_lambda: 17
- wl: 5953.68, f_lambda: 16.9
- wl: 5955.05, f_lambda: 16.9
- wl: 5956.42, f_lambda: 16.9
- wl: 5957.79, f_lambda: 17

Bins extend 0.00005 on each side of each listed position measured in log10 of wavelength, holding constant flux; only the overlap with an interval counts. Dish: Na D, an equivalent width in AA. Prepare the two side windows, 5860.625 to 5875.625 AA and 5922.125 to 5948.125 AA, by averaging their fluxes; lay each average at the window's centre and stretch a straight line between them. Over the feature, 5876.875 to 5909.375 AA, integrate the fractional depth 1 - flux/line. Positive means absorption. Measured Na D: 4.1 AA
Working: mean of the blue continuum 16.8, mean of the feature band 15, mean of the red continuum 17.8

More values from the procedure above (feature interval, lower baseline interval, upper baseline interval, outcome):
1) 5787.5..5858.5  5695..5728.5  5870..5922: -4.9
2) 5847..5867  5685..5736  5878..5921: -1.4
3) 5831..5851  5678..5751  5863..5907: -2.3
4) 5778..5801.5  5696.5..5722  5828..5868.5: 0.7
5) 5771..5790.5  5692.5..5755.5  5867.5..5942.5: 0.0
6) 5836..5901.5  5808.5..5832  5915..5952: 6.2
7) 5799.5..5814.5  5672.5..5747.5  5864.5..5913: -1.3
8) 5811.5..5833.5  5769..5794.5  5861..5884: -1.5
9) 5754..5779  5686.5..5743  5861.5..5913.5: -1.2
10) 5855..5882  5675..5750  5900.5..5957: 1.0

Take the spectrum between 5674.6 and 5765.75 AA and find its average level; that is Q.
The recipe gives 17.7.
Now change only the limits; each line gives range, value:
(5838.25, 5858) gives 17.7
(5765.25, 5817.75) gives 17.7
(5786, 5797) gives 16.9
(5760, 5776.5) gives 18.1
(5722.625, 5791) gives 17.7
